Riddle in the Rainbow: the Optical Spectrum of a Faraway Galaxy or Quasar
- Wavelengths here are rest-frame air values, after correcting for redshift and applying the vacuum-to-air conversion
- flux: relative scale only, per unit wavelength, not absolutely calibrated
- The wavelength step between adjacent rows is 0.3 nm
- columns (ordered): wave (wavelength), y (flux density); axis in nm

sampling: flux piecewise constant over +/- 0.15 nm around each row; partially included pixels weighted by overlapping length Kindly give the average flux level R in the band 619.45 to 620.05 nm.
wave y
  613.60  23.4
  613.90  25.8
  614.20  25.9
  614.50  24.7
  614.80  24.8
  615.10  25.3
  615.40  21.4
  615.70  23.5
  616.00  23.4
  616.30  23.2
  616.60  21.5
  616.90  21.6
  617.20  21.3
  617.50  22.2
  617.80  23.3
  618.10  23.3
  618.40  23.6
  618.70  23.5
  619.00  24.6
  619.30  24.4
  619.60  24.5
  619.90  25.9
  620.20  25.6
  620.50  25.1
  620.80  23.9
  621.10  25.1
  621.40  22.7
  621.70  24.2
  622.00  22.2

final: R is 25.2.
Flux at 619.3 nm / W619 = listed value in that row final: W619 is 24.4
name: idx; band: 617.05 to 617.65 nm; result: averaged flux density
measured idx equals 21.8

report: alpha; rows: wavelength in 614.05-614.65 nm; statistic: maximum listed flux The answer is 25.9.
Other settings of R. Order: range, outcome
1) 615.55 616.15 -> 23.5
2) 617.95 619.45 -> 23.9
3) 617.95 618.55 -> 23.5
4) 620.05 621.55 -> 24.5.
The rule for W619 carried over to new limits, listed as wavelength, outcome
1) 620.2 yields 25.6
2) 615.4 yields 21.4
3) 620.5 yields 25.1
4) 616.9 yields 21.6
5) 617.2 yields 21.3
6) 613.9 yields 25.8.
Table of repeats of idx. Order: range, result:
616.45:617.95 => 22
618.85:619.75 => 24.5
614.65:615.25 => 25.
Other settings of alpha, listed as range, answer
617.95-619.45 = 24.6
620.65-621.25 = 25.1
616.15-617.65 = 23.2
